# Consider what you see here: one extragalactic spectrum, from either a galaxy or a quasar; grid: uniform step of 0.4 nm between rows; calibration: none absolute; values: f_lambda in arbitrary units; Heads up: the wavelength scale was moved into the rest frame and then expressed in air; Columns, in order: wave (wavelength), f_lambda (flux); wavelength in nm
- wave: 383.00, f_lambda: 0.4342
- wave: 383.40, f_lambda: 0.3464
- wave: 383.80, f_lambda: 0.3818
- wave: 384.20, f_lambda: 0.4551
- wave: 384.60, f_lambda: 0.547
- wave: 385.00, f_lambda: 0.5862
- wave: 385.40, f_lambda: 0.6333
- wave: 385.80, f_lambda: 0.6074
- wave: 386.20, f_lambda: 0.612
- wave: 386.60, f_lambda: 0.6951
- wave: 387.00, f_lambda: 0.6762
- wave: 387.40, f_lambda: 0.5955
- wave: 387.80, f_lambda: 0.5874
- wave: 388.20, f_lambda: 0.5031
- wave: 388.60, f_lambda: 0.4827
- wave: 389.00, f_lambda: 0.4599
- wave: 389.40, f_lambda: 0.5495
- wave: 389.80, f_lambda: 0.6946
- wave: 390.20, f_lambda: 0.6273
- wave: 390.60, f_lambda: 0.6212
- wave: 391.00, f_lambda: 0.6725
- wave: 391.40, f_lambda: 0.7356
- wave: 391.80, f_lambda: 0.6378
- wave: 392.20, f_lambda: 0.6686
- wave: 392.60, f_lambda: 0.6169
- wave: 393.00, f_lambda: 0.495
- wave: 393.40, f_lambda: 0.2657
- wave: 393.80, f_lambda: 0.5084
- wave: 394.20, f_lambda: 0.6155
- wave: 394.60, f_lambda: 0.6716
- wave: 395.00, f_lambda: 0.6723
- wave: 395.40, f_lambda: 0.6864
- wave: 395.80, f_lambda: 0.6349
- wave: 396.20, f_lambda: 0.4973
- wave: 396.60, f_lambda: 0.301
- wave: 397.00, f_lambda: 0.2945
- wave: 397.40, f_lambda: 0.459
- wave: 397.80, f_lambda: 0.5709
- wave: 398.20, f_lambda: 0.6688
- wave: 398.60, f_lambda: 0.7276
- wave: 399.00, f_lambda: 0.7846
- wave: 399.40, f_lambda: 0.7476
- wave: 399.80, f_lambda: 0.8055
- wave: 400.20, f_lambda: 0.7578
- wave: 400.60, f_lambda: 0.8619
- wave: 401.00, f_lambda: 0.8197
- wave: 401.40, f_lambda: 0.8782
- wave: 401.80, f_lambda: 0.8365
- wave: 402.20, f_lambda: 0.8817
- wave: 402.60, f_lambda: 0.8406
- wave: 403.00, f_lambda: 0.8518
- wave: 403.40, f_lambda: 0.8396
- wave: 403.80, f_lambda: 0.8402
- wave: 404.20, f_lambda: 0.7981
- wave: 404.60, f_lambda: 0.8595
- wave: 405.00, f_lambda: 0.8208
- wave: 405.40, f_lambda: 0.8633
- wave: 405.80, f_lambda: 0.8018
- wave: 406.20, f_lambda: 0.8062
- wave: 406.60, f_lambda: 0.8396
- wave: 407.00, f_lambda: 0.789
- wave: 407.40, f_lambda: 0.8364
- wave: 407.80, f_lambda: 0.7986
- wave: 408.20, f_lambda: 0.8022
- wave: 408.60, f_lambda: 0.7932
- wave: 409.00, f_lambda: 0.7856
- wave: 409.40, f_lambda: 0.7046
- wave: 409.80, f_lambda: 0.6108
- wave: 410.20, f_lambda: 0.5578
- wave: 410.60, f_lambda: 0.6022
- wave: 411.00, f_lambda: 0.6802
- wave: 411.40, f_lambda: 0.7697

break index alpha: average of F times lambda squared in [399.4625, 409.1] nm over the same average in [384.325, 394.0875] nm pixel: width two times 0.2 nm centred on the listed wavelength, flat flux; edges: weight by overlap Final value 1.5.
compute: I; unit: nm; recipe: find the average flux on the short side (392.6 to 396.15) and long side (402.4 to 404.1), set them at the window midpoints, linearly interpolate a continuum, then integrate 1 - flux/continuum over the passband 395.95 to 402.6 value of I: 0.396 nm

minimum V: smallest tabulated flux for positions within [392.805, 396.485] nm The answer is 0.2657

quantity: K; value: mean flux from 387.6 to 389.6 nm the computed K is 0.517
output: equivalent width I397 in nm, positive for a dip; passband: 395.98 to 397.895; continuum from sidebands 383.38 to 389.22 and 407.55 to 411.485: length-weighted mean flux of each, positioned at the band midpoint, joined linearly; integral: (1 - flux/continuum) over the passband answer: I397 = 0.63 nm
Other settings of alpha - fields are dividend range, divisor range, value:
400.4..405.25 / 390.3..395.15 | 1.49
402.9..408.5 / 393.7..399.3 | 1.48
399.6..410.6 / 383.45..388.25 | 1.55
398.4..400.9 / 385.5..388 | 1.33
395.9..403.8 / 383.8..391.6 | 1.28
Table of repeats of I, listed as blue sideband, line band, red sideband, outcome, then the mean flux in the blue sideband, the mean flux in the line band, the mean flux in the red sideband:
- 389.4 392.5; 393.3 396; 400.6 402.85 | 0.501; 0.656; 0.591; 0.852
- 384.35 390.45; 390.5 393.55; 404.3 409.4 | 0.224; 0.59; 0.593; 0.812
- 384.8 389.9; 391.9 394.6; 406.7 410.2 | 0.392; 0.589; 0.543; 0.755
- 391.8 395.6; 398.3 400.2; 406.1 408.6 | -0.241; 0.581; 0.76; 0.811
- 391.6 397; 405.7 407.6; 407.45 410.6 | -0.338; 0.55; 0.815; 0.72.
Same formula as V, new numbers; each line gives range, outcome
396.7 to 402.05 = 0.2945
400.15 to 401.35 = 0.7578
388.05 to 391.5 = 0.4599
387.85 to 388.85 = 0.4827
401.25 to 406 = 0.7981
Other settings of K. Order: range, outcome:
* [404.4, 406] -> 0.836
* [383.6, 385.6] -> 0.521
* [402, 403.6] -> 0.853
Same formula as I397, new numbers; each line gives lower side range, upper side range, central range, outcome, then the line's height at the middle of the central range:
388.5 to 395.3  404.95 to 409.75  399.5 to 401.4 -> -0.30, 0.705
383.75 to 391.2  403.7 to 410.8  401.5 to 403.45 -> -0.34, 0.726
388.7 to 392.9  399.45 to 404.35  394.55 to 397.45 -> 0.78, 0.72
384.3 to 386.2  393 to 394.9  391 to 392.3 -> -0.34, 0.539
